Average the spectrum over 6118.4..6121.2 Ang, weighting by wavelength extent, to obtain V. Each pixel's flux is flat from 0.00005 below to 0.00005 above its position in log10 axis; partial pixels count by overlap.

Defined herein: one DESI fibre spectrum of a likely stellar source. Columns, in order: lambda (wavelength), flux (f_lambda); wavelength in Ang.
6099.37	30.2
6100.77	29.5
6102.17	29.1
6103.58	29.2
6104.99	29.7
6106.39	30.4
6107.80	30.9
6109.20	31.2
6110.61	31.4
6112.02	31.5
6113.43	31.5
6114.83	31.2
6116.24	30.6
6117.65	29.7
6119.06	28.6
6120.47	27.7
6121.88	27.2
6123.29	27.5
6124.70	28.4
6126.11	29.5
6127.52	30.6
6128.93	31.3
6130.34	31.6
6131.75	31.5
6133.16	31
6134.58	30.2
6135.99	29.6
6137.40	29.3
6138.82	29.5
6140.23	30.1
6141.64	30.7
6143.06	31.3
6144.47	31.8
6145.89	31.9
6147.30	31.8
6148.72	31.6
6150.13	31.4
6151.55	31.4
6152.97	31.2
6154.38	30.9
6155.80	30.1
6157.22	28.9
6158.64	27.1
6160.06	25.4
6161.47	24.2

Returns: 28.1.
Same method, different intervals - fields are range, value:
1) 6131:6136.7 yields 30.6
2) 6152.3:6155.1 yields 31.1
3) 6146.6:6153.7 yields 31.5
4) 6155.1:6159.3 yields 28.7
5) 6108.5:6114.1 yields 31.4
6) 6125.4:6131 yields 30.8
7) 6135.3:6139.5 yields 29.4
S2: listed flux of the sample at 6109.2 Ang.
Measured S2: 31.2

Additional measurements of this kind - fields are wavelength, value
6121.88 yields 27.2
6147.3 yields 31.8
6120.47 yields 27.7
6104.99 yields 29.7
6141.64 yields 30.7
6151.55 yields 31.4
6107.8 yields 30.9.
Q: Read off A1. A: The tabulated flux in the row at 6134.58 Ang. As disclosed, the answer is 30.2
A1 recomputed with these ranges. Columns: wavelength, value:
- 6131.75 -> 31.5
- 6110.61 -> 31.4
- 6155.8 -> 30.1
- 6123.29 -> 27.5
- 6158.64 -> 27.1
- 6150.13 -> 31.4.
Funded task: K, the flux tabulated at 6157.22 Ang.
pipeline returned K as 28.9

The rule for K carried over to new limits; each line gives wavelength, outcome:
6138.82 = 29.5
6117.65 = 29.7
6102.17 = 29.1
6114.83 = 31.2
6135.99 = 29.6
